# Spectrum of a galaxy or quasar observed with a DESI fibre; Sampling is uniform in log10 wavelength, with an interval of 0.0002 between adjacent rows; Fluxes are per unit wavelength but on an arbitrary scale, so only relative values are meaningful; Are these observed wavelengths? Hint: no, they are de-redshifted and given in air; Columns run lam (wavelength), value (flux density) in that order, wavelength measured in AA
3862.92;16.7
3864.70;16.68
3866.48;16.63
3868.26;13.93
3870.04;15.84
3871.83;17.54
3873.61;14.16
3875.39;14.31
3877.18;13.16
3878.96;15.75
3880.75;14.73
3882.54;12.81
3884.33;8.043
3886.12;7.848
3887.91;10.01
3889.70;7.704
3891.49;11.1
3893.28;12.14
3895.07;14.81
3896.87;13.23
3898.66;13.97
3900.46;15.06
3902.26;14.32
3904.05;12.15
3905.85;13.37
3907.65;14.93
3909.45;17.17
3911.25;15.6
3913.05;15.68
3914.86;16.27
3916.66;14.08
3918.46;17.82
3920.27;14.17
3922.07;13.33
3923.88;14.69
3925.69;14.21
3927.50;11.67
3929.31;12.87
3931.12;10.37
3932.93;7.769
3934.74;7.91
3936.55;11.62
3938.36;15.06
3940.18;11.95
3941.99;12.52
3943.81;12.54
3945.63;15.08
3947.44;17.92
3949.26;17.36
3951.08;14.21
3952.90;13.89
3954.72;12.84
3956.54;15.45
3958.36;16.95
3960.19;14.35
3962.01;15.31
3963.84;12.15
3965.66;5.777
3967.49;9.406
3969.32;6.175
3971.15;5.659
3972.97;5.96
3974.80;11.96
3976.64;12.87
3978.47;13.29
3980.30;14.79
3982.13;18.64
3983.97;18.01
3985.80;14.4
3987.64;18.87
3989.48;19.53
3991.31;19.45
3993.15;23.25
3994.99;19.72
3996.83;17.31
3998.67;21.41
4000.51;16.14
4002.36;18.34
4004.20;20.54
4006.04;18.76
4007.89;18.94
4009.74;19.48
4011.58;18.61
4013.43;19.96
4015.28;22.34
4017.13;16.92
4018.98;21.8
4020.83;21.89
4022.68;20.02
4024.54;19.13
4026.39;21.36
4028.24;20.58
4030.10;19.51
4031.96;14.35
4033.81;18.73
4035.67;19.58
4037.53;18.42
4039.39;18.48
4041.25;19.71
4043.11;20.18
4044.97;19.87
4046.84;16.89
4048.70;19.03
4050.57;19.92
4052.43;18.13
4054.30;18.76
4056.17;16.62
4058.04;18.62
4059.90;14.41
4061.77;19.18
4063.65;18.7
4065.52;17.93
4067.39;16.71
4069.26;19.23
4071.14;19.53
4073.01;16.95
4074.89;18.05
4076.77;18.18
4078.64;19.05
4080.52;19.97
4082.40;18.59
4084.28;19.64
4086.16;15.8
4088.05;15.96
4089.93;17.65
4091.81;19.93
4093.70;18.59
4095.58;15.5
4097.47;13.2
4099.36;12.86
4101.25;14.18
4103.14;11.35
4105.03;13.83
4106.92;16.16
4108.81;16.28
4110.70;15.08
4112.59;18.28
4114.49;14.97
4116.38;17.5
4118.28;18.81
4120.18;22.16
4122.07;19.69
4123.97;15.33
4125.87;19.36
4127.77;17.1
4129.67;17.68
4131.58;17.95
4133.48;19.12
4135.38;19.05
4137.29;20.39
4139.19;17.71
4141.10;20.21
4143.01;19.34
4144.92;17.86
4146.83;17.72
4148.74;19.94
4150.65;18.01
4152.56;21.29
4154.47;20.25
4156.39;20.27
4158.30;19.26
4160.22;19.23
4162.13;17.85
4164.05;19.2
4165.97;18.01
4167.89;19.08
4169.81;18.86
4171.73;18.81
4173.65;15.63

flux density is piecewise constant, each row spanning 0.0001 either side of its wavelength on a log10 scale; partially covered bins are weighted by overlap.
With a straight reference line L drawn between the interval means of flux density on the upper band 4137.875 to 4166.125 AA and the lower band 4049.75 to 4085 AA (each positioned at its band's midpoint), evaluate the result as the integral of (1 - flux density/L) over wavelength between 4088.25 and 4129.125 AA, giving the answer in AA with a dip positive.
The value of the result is 4.70 AA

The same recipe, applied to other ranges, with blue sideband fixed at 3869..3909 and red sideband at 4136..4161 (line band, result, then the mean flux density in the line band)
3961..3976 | 5.8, 9.15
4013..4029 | -4.1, 20.5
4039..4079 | -2.8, 18.4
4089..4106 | 2.7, 15.2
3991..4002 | -2.7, 19.5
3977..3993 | -1.9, 17.3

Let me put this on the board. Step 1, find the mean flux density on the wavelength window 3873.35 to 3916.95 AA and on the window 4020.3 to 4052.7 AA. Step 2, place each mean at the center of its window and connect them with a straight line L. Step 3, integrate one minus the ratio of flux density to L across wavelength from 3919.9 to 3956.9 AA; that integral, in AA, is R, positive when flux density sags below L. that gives 4.75 AA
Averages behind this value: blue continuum 13.3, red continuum 19.2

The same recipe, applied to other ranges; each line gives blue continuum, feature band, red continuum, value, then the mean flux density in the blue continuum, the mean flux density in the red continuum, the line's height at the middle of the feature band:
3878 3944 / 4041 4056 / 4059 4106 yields -2.5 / 13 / 17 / 16.2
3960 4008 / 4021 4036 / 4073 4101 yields -3.0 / 15.2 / 17.3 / 16.1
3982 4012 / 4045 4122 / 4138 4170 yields 6.7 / 18.9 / 19.1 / 19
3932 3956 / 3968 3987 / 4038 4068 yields 3.4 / 13.2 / 18.3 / 14.8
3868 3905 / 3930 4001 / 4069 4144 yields 2.9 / 13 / 17.5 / 14.6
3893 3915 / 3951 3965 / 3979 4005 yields 2.2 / 14.5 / 18.5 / 17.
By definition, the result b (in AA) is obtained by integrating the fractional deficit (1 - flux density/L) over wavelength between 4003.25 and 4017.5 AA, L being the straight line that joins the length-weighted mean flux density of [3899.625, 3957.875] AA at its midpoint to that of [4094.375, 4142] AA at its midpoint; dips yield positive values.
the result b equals -4.1 AA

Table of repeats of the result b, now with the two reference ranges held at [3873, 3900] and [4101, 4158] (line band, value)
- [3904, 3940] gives -1.3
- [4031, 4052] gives -3.6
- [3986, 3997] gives -3.6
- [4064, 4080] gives -1.6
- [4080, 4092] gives -0.8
